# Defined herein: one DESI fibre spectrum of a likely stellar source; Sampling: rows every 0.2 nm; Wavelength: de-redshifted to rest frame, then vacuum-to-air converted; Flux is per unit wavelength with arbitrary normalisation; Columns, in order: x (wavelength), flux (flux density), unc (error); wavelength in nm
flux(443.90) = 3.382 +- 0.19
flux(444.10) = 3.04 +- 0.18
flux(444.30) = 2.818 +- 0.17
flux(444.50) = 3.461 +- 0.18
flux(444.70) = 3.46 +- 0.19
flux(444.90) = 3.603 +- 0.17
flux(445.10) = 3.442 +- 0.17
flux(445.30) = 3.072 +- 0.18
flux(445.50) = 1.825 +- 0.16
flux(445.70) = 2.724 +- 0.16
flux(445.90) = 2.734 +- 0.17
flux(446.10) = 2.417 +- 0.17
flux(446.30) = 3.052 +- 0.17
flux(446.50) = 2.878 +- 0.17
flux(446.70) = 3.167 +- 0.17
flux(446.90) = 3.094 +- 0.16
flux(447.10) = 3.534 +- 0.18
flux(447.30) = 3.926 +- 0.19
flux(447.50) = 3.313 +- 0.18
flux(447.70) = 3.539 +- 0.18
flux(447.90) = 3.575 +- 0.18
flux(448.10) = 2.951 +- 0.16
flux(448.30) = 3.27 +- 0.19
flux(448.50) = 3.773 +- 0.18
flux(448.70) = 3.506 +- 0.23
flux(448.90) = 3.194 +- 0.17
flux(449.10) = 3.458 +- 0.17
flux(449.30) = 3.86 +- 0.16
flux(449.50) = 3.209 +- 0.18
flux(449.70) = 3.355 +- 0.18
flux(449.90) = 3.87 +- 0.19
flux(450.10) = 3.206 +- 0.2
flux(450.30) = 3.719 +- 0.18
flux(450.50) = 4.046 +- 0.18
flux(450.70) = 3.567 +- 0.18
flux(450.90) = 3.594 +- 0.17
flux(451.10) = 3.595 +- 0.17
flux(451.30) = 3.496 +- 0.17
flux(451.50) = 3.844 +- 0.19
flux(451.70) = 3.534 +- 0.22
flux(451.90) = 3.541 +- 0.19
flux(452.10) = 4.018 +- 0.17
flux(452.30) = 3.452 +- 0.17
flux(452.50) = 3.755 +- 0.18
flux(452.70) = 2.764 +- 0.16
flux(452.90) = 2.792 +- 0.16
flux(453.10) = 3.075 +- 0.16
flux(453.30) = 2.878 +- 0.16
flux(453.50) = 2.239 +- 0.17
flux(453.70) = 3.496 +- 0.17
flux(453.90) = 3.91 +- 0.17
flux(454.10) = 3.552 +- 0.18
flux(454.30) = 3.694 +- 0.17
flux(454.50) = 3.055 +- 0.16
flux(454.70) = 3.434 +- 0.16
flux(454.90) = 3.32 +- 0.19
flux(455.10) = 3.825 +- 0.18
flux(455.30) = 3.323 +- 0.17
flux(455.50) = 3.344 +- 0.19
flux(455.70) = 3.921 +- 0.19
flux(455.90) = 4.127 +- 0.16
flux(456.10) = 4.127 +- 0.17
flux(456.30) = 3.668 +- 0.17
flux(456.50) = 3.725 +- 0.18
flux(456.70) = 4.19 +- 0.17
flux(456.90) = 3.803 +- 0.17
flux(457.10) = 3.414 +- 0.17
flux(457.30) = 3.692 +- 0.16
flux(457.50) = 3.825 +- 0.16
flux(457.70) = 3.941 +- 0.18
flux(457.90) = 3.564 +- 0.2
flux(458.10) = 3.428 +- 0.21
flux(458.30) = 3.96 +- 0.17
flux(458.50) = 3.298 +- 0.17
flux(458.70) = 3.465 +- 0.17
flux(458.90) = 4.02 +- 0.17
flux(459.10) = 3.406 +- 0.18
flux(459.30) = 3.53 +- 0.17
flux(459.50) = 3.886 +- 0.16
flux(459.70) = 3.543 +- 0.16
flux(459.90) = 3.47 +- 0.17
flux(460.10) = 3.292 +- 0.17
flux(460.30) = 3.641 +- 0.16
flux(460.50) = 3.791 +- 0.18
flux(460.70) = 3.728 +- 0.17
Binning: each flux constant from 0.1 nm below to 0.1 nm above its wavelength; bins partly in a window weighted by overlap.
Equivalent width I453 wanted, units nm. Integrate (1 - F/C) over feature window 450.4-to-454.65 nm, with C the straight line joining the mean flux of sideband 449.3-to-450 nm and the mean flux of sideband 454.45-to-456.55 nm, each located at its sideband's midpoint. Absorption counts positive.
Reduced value 0.188 nm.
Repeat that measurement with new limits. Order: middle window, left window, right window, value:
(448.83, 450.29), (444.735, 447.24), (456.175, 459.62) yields -0.12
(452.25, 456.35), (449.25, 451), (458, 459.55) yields 0.22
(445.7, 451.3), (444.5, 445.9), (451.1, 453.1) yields -0.24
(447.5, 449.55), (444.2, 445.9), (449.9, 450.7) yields 0.01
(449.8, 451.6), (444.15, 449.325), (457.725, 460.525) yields -0.18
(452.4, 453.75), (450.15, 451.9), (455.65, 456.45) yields 0.28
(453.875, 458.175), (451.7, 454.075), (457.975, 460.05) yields -0.29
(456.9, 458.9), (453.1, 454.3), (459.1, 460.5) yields -0.11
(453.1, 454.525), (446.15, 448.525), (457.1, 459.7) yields 0.10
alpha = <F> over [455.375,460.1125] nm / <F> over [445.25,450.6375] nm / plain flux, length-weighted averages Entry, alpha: 1.13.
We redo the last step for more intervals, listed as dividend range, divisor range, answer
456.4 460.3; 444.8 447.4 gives 1.20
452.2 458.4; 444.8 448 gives 1.13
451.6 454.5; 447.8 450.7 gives 0.95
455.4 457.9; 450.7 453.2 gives 1.10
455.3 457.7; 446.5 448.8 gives 1.11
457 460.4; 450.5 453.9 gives 1.07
